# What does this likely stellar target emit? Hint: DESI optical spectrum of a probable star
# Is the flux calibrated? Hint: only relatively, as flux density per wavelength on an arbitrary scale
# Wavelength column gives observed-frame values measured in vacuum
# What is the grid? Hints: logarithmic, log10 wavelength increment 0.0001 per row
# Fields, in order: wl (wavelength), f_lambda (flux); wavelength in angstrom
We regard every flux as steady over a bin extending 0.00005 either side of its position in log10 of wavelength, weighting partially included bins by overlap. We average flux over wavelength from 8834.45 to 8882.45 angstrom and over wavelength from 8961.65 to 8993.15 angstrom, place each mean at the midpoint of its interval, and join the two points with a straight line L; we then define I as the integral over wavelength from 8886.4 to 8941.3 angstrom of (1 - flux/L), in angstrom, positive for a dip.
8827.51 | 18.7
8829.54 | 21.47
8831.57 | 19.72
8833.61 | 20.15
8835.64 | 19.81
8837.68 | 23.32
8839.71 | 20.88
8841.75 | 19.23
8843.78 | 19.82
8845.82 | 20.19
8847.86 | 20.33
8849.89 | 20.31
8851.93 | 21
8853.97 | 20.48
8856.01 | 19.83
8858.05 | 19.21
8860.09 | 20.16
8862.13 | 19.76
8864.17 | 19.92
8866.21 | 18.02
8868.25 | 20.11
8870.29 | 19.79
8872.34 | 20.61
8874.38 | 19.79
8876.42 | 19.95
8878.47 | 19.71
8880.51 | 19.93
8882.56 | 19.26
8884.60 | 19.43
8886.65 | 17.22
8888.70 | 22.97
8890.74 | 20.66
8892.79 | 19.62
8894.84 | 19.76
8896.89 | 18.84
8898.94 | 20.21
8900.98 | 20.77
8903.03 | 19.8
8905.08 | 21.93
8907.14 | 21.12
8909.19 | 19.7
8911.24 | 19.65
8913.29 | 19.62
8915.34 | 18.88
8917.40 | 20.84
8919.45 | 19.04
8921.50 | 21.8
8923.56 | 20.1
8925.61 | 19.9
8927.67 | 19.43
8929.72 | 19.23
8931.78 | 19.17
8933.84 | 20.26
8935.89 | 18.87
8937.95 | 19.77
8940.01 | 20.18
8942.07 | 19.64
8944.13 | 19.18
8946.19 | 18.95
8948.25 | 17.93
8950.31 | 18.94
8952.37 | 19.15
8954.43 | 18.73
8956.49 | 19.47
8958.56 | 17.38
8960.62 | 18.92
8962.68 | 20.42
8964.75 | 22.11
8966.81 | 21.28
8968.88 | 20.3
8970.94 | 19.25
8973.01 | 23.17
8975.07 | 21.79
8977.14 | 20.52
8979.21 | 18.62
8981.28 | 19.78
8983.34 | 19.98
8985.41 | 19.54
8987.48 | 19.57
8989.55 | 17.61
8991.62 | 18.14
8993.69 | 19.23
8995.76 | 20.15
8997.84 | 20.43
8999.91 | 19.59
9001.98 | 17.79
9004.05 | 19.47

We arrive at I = 0.2 angstrom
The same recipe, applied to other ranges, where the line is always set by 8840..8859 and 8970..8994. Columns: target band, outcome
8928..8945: 0.3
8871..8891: 0.1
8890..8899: 0.1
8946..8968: 0.5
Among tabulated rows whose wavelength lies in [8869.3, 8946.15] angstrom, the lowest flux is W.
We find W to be 17.22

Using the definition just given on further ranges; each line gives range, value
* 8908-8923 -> 18.88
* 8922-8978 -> 17.38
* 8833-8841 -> 19.81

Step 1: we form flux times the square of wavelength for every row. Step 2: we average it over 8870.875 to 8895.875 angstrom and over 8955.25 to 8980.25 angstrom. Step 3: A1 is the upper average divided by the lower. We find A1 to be 1.04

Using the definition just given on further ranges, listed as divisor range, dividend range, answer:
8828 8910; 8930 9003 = 1.00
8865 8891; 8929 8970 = 1.00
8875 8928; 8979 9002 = 0.98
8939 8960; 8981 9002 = 1.03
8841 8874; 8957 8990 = 1.03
